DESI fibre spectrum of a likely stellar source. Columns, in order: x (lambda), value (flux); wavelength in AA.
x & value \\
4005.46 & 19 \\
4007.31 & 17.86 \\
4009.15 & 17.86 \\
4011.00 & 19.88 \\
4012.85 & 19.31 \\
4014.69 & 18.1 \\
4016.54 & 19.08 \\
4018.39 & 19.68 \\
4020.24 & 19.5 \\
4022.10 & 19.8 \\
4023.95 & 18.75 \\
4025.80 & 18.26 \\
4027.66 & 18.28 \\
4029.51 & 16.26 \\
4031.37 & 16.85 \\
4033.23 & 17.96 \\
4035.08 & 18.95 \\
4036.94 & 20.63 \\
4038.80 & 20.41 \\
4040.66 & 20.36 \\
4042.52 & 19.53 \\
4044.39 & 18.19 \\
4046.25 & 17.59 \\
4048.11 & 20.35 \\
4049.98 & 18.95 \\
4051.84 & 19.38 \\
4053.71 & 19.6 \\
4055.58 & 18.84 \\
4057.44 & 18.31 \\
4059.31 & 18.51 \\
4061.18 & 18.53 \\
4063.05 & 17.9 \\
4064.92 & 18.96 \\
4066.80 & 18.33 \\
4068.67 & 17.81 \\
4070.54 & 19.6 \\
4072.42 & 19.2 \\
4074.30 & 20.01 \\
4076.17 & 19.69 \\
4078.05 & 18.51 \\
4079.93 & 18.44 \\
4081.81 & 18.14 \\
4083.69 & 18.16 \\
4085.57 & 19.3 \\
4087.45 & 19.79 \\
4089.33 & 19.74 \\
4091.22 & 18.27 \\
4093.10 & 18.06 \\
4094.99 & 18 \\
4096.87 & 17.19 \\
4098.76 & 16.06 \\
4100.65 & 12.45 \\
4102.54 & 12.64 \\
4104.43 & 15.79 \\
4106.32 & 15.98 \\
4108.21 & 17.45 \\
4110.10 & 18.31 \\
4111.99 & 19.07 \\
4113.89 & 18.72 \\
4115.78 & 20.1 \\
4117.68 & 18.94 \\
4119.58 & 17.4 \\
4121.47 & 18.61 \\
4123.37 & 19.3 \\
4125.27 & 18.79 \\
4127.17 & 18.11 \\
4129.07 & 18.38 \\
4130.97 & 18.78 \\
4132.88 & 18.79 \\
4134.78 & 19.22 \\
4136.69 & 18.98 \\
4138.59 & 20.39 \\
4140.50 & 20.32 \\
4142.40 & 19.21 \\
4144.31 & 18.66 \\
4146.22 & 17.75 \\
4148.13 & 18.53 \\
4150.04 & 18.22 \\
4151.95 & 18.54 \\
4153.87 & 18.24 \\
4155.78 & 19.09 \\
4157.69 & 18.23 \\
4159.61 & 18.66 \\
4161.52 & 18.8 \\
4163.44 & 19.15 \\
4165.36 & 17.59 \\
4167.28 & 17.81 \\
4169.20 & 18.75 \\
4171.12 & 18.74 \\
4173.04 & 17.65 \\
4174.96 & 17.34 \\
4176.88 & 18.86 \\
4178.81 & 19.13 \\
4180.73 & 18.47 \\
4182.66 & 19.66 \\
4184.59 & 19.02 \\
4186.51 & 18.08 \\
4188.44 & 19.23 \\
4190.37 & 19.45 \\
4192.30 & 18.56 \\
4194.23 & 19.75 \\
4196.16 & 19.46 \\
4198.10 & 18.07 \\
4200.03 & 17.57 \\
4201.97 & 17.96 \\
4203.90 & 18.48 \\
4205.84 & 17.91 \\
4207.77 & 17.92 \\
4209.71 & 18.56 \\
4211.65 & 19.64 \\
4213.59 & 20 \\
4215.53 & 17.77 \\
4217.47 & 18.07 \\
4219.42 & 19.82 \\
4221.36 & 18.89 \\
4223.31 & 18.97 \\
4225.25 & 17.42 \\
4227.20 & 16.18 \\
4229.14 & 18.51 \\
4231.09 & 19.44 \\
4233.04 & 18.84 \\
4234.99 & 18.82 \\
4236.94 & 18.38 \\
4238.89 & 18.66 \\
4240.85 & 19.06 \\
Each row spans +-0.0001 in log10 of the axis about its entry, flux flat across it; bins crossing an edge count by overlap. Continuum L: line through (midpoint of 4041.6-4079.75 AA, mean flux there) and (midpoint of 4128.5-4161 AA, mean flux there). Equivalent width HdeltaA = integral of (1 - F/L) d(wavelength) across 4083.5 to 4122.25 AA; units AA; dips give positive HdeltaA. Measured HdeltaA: 2.6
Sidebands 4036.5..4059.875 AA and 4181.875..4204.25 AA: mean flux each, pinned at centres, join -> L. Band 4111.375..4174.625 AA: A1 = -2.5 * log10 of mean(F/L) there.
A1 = 0.01 mag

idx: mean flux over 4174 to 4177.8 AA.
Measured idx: 18.1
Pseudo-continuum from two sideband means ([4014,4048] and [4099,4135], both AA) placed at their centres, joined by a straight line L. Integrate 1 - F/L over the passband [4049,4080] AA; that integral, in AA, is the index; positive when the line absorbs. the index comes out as -0.8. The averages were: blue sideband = 18.8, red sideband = 17.7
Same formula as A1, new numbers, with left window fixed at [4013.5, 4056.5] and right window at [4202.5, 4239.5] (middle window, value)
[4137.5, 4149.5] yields -0.02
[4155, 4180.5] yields 0.01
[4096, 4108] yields 0.23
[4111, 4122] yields 0.00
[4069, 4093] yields -0.01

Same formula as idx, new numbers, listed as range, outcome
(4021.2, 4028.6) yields 18.8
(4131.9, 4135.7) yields 19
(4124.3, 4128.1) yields 18.5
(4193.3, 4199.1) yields 19.1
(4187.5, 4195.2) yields 19.3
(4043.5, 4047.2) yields 17.9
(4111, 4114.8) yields 18.9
